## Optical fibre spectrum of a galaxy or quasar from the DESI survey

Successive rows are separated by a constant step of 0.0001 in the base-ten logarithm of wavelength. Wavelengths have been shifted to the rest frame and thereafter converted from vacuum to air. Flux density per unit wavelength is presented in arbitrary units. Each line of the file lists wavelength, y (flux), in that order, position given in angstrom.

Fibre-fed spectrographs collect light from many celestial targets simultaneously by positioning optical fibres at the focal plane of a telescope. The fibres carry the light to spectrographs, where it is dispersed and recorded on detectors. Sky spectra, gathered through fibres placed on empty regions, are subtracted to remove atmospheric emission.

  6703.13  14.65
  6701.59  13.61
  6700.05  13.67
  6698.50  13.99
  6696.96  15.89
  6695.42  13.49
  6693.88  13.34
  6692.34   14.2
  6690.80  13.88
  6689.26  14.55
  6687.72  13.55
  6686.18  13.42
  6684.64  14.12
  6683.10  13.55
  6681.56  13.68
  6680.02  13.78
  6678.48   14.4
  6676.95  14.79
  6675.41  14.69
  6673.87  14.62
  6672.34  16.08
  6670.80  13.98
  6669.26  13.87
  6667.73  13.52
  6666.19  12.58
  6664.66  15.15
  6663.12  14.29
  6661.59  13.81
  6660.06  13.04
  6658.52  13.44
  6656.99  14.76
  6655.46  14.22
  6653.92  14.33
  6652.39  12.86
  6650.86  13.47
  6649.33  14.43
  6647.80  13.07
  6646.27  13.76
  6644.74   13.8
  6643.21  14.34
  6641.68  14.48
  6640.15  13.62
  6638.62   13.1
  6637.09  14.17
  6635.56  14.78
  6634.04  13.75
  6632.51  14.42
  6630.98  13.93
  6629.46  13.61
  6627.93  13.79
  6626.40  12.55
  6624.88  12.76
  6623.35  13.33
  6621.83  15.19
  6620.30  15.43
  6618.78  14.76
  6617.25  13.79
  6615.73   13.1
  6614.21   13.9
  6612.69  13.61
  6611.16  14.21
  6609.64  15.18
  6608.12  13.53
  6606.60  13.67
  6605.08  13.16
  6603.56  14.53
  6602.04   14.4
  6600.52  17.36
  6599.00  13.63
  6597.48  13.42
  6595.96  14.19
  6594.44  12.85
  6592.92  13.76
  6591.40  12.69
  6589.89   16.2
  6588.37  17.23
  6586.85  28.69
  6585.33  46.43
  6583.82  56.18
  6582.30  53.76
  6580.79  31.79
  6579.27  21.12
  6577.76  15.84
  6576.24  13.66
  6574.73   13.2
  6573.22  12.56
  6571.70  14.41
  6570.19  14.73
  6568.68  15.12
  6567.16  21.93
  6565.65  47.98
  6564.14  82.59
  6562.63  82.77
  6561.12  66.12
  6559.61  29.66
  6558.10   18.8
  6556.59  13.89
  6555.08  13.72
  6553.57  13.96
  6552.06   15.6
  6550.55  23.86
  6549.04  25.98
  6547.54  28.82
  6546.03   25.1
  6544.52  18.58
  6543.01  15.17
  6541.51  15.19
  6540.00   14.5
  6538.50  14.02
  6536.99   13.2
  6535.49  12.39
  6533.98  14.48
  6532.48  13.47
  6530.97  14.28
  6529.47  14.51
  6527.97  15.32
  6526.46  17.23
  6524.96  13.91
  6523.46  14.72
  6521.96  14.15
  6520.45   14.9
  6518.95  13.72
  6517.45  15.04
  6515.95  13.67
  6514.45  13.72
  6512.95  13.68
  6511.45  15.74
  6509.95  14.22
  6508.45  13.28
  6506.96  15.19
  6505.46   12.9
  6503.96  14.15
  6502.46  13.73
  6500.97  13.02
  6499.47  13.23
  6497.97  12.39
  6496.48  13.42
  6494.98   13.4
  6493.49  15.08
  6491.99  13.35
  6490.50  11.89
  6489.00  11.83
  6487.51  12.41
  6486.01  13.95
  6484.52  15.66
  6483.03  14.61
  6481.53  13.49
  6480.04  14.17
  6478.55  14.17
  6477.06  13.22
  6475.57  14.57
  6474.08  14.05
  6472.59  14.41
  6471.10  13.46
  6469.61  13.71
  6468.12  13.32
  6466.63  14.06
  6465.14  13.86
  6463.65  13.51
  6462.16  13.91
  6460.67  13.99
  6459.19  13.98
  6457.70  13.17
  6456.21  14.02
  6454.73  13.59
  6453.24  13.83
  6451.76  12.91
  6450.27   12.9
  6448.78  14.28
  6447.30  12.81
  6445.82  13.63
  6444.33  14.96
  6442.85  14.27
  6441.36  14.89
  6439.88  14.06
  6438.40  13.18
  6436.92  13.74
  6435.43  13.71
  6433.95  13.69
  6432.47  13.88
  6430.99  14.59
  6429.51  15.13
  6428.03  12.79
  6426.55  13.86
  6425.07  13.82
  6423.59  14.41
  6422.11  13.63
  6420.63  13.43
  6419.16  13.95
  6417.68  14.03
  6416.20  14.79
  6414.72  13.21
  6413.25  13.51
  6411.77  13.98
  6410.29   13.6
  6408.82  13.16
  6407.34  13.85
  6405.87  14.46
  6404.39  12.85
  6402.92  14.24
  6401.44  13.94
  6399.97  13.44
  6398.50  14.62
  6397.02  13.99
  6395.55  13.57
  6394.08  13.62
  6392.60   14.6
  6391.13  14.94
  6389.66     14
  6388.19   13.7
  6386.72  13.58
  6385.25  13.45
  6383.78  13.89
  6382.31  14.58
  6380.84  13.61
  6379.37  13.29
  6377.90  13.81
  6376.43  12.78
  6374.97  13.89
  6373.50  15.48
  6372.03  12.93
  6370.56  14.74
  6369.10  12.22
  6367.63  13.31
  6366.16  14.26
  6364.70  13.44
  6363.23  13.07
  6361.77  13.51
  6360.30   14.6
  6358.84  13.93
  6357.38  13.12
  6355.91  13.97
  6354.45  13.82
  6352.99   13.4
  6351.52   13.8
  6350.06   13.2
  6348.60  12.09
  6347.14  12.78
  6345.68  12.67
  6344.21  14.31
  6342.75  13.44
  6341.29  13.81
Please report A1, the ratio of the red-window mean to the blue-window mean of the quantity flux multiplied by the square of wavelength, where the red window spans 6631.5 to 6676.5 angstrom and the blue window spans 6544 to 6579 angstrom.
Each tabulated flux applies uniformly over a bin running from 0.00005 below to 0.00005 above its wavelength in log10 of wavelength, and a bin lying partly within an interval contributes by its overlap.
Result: 0.53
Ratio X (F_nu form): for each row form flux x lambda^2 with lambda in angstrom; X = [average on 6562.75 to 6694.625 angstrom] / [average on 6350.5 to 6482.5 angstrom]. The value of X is 1.34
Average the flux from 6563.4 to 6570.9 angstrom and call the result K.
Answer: 36.5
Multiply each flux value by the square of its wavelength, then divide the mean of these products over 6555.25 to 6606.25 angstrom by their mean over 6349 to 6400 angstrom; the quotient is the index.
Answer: 2.03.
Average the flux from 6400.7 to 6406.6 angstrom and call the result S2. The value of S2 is 13.9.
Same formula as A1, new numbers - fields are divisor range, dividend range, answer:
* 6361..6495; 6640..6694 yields 1.09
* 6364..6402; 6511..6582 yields 1.64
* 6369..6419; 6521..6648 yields 1.50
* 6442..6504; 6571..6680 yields 1.24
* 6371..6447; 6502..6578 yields 1.52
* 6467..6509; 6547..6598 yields 2.04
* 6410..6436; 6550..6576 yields 2.19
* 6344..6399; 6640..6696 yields 1.12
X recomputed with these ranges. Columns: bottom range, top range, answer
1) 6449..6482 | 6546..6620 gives 1.76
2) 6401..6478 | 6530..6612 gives 1.70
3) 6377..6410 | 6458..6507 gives 1.01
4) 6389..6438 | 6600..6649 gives 1.08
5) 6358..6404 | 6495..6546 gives 1.09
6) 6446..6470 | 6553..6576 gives 2.32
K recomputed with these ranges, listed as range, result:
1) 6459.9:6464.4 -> 13.8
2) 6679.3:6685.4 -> 13.8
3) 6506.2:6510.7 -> 14.2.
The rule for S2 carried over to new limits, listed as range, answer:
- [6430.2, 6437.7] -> 13.9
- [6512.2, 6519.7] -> 14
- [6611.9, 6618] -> 13.6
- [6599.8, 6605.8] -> 14.9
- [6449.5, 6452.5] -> 12.9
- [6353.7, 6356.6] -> 13.9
